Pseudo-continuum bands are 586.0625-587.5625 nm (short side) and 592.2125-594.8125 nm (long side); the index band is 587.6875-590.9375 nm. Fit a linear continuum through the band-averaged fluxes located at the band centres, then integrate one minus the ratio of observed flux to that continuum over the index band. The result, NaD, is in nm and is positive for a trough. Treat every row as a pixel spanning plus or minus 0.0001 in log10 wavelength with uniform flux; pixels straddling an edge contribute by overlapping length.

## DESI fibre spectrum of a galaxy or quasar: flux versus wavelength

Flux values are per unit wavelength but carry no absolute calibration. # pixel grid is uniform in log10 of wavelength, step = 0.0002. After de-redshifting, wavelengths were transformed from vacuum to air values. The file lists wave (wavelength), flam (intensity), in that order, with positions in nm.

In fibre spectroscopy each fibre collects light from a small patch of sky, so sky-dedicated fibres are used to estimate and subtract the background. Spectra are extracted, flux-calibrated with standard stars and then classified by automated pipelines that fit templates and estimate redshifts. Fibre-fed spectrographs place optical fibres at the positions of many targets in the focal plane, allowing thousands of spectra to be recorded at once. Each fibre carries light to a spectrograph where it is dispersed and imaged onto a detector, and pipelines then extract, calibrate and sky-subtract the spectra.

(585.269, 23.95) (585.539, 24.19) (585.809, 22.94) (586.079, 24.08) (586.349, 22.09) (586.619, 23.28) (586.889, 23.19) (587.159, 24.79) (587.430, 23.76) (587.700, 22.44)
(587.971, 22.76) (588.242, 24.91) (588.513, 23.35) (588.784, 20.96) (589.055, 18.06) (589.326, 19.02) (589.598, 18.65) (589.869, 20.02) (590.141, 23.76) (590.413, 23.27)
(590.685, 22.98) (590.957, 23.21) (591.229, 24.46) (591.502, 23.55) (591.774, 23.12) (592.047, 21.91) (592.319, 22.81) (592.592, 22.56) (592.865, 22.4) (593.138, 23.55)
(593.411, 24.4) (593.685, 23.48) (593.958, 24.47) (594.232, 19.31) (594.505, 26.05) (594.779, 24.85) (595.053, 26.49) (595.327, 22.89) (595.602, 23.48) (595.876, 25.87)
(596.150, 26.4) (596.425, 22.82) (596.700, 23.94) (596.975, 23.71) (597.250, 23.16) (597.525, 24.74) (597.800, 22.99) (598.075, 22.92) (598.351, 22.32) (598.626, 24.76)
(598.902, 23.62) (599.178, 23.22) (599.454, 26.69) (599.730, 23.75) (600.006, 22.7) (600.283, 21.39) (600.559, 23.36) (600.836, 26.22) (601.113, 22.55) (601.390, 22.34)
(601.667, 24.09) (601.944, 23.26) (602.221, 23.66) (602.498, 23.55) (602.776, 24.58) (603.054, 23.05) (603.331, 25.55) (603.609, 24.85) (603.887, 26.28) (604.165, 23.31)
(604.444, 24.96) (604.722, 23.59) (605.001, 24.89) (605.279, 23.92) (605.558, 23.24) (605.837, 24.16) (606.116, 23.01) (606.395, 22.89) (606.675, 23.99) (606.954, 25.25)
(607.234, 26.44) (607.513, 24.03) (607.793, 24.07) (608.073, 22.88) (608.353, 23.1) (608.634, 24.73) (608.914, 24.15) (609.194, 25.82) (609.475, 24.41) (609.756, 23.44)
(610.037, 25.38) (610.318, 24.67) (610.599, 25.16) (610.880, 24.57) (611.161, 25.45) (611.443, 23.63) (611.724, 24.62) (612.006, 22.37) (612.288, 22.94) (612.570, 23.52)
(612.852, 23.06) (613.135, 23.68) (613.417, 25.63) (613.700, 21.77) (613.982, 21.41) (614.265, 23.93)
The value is 0.24 nm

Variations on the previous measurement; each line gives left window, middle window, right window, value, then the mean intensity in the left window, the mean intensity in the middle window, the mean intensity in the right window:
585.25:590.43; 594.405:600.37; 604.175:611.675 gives -0.190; 22.4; 24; 24.3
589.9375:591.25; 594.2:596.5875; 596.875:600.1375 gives -0.092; 23.3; 24.5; 23.7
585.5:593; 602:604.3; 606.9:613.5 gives -0.060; 22.6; 24.3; 24.3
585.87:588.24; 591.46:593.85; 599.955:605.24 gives 0.050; 23.4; 23.1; 23.9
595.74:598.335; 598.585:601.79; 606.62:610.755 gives 0.057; 24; 23.7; 24.5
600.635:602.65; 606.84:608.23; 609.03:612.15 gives -0.017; 23.7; 24.5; 24.5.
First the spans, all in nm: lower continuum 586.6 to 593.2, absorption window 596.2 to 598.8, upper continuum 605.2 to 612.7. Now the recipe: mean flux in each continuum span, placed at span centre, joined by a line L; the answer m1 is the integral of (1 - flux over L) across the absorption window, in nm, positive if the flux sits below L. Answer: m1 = -0.05 nm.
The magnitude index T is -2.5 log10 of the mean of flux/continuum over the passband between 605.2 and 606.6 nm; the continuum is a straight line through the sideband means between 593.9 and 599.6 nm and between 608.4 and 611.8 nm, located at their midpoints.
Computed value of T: 0.05 mag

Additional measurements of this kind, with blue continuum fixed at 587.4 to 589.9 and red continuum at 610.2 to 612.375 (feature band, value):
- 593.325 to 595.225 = -0.10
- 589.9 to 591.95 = -0.08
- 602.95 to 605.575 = -0.05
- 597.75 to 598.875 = -0.03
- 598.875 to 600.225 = -0.05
